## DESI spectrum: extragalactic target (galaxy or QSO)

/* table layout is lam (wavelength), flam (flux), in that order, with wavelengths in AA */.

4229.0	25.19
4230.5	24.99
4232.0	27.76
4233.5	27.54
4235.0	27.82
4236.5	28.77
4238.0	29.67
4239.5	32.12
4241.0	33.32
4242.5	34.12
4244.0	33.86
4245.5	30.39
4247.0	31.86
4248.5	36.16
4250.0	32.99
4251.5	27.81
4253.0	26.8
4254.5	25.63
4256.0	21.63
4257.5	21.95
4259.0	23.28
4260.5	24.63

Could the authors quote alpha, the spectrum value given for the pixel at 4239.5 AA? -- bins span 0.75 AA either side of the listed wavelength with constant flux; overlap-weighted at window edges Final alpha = 32.12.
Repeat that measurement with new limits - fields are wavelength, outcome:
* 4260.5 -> 24.63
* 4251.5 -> 27.81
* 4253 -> 26.8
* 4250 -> 32.99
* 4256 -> 21.63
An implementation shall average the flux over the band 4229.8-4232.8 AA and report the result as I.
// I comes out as 26.4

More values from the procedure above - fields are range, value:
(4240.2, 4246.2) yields 32.9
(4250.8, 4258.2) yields 24.8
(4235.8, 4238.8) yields 29.3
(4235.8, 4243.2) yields 31.6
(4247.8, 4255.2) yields 29.9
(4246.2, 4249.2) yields 33.9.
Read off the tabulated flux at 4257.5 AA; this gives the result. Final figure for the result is 21.95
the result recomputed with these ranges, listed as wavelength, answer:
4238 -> 29.67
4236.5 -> 28.77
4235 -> 27.82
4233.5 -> 27.54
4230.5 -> 24.99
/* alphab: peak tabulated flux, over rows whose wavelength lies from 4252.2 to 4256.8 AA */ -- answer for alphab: 26.8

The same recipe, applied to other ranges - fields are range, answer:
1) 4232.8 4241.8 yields 33.32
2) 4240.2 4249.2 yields 36.16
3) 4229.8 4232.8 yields 27.76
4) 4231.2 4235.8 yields 27.82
